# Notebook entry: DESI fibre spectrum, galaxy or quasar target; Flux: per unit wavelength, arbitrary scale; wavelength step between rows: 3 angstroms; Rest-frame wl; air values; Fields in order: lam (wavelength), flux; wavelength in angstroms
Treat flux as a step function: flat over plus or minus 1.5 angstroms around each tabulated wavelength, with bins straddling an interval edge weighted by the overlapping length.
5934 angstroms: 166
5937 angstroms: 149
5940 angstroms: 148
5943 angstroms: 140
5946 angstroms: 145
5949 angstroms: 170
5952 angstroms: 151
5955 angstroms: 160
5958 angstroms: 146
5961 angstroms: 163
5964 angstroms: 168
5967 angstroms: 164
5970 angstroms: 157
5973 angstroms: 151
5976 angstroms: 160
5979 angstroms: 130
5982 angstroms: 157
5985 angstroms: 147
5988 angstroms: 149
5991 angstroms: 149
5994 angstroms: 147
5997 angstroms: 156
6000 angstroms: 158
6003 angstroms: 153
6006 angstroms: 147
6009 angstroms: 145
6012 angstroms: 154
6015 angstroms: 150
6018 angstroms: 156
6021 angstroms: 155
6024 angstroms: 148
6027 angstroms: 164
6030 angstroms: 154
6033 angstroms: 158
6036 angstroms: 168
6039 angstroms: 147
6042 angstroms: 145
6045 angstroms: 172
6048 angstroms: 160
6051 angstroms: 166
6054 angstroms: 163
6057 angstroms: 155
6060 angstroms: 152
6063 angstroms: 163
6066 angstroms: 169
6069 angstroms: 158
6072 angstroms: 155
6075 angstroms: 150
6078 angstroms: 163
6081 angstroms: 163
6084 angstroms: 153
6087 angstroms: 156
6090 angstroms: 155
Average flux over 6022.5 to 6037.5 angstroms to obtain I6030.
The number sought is 158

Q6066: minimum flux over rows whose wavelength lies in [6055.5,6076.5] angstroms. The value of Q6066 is 150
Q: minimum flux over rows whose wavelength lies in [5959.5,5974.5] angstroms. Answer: 151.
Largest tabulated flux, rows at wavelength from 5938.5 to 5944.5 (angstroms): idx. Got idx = 148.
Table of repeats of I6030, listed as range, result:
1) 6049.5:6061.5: 159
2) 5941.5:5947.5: 142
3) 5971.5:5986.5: 149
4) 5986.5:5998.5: 150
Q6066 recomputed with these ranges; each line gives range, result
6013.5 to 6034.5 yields 148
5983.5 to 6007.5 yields 147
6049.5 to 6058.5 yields 155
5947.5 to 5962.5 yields 146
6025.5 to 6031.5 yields 154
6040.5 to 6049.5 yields 145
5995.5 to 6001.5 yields 156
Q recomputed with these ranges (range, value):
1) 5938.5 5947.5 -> 140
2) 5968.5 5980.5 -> 130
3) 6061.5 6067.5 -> 163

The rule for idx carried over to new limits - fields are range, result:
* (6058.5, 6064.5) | 163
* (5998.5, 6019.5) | 158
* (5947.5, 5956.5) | 170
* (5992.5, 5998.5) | 156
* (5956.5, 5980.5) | 168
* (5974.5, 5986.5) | 160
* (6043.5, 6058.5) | 172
